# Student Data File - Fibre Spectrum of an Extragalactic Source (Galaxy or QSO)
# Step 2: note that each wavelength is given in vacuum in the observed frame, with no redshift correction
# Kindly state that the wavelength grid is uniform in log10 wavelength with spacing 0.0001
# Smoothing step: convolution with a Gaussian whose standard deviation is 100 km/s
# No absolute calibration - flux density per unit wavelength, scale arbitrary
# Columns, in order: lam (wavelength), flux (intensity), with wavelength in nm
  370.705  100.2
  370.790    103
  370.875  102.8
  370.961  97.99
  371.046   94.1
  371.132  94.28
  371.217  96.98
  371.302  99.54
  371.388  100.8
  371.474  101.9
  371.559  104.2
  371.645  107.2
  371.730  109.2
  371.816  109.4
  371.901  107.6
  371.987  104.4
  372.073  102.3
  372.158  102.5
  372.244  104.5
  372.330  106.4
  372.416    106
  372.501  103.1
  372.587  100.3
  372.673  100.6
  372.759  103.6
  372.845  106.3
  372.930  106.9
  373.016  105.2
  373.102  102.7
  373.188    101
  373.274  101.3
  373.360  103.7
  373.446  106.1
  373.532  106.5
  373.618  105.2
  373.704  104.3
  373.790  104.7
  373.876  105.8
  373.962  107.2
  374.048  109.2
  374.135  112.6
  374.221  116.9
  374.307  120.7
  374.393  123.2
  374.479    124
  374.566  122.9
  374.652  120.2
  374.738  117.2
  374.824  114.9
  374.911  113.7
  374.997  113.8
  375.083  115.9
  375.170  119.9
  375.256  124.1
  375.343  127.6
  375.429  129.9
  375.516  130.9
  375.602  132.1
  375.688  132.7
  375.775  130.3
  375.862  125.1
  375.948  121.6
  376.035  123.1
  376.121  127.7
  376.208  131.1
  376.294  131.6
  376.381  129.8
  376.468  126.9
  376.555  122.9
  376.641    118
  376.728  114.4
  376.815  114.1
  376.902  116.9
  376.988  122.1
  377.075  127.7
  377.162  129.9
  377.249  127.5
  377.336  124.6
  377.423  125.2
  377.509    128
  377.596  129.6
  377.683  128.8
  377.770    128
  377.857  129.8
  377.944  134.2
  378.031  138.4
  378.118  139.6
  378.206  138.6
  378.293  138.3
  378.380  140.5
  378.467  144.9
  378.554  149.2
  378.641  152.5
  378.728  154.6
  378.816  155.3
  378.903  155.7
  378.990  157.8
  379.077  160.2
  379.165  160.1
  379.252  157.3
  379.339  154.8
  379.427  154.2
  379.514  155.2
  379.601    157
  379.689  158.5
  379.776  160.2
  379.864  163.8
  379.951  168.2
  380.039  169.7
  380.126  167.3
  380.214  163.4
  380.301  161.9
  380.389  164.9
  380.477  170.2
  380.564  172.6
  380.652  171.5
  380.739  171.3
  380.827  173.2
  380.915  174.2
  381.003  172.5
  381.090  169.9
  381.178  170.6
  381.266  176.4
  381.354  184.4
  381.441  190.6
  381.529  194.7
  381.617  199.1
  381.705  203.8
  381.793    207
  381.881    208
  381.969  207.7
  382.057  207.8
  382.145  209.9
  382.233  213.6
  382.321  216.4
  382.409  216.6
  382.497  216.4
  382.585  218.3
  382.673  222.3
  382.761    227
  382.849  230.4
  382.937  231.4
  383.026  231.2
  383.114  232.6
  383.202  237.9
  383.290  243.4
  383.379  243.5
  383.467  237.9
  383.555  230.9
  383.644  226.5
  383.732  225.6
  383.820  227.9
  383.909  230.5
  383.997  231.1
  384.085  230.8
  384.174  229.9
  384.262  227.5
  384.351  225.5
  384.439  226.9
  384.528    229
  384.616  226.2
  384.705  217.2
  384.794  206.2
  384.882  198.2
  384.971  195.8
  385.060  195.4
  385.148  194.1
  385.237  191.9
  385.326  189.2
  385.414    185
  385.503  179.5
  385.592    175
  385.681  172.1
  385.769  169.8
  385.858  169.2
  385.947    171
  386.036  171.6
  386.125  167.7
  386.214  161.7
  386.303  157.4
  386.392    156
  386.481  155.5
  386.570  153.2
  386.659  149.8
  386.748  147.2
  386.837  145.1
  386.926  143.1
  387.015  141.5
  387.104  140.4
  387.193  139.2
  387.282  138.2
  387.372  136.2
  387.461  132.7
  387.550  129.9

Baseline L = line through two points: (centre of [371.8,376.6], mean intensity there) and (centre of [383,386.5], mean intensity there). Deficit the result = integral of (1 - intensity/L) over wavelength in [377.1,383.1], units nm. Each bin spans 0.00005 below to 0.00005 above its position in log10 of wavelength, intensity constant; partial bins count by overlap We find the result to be -0.16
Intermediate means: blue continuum 115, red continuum 205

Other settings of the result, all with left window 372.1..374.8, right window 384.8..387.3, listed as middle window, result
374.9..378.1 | -0.09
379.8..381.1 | -0.26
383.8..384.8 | -0.42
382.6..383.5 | -0.47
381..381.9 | -0.27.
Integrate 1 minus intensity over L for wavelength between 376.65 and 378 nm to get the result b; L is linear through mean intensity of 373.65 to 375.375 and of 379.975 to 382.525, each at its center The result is 0.19 nm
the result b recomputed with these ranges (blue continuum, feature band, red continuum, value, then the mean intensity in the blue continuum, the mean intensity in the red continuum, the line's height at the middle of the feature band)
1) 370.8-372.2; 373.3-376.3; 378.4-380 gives 0.17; 102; 156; 125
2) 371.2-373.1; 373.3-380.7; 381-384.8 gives 0.99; 104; 217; 155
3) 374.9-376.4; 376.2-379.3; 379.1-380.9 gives 0.19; 126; 164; 144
